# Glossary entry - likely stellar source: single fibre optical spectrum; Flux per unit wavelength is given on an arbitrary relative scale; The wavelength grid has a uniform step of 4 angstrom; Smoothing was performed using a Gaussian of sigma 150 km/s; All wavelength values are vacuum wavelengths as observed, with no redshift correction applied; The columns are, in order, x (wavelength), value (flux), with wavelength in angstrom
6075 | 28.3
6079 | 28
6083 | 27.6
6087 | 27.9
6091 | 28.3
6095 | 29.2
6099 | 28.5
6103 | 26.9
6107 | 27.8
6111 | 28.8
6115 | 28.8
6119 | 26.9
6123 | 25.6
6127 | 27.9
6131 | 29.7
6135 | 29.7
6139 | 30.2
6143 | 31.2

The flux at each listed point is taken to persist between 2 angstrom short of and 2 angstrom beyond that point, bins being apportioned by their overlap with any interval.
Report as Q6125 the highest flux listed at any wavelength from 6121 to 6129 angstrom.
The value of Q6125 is 27.9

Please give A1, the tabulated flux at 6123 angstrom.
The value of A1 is 25.6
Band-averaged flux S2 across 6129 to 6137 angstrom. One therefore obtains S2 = 29.7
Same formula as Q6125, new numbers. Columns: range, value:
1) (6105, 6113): 28.8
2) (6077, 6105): 29.2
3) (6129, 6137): 29.7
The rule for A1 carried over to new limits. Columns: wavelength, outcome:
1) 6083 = 27.6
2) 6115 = 28.8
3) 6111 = 28.8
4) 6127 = 27.9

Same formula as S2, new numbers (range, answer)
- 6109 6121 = 28.2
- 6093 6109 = 28.1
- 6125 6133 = 28.8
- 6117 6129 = 26.8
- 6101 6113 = 27.8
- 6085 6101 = 28.5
